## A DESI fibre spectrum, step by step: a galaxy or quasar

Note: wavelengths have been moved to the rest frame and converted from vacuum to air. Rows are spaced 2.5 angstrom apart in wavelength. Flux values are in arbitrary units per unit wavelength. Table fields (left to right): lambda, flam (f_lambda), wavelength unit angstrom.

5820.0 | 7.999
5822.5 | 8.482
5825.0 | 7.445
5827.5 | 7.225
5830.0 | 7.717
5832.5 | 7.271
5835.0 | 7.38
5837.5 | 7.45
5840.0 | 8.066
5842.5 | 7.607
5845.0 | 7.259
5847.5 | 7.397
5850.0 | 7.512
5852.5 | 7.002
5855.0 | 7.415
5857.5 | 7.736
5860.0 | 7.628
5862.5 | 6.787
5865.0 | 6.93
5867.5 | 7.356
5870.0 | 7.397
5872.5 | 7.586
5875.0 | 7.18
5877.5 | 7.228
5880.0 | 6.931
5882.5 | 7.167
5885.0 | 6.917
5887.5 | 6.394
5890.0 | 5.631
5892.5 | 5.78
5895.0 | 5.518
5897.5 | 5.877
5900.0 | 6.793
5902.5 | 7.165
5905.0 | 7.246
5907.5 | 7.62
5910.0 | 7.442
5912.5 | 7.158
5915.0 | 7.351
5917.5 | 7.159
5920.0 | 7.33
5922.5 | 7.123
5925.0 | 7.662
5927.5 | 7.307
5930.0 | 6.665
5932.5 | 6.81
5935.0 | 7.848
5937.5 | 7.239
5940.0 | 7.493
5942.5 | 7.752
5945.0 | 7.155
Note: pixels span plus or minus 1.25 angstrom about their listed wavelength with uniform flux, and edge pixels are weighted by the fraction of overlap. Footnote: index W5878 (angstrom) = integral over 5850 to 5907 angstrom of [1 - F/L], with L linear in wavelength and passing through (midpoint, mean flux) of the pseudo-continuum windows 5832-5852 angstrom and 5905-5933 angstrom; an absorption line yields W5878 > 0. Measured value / 3.54 angstrom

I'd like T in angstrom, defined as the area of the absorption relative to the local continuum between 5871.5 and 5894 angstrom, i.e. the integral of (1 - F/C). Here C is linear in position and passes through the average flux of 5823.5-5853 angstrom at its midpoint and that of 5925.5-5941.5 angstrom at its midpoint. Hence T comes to 1.94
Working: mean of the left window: 7.46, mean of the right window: 7.26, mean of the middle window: 6.73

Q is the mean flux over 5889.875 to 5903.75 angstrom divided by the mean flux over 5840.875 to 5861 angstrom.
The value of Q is 0.83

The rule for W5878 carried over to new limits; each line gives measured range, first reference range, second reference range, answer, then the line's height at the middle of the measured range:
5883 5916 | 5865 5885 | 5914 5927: 2.7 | 7.28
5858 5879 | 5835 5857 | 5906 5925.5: 0.4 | 7.43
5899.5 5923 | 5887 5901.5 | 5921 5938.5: -2.4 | 6.59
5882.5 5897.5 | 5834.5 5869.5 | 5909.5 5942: 2.5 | 7.34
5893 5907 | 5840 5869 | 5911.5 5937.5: 1.4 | 7.28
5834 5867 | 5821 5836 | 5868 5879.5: 0.3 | 7.46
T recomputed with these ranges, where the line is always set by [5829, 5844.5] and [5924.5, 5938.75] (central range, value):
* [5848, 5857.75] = 0.2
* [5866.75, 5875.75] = 0.1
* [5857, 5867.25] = 0.3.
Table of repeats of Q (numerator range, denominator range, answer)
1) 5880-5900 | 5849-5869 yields 0.86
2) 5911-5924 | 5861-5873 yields 1.01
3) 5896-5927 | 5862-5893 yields 1.04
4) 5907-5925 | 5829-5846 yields 0.97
